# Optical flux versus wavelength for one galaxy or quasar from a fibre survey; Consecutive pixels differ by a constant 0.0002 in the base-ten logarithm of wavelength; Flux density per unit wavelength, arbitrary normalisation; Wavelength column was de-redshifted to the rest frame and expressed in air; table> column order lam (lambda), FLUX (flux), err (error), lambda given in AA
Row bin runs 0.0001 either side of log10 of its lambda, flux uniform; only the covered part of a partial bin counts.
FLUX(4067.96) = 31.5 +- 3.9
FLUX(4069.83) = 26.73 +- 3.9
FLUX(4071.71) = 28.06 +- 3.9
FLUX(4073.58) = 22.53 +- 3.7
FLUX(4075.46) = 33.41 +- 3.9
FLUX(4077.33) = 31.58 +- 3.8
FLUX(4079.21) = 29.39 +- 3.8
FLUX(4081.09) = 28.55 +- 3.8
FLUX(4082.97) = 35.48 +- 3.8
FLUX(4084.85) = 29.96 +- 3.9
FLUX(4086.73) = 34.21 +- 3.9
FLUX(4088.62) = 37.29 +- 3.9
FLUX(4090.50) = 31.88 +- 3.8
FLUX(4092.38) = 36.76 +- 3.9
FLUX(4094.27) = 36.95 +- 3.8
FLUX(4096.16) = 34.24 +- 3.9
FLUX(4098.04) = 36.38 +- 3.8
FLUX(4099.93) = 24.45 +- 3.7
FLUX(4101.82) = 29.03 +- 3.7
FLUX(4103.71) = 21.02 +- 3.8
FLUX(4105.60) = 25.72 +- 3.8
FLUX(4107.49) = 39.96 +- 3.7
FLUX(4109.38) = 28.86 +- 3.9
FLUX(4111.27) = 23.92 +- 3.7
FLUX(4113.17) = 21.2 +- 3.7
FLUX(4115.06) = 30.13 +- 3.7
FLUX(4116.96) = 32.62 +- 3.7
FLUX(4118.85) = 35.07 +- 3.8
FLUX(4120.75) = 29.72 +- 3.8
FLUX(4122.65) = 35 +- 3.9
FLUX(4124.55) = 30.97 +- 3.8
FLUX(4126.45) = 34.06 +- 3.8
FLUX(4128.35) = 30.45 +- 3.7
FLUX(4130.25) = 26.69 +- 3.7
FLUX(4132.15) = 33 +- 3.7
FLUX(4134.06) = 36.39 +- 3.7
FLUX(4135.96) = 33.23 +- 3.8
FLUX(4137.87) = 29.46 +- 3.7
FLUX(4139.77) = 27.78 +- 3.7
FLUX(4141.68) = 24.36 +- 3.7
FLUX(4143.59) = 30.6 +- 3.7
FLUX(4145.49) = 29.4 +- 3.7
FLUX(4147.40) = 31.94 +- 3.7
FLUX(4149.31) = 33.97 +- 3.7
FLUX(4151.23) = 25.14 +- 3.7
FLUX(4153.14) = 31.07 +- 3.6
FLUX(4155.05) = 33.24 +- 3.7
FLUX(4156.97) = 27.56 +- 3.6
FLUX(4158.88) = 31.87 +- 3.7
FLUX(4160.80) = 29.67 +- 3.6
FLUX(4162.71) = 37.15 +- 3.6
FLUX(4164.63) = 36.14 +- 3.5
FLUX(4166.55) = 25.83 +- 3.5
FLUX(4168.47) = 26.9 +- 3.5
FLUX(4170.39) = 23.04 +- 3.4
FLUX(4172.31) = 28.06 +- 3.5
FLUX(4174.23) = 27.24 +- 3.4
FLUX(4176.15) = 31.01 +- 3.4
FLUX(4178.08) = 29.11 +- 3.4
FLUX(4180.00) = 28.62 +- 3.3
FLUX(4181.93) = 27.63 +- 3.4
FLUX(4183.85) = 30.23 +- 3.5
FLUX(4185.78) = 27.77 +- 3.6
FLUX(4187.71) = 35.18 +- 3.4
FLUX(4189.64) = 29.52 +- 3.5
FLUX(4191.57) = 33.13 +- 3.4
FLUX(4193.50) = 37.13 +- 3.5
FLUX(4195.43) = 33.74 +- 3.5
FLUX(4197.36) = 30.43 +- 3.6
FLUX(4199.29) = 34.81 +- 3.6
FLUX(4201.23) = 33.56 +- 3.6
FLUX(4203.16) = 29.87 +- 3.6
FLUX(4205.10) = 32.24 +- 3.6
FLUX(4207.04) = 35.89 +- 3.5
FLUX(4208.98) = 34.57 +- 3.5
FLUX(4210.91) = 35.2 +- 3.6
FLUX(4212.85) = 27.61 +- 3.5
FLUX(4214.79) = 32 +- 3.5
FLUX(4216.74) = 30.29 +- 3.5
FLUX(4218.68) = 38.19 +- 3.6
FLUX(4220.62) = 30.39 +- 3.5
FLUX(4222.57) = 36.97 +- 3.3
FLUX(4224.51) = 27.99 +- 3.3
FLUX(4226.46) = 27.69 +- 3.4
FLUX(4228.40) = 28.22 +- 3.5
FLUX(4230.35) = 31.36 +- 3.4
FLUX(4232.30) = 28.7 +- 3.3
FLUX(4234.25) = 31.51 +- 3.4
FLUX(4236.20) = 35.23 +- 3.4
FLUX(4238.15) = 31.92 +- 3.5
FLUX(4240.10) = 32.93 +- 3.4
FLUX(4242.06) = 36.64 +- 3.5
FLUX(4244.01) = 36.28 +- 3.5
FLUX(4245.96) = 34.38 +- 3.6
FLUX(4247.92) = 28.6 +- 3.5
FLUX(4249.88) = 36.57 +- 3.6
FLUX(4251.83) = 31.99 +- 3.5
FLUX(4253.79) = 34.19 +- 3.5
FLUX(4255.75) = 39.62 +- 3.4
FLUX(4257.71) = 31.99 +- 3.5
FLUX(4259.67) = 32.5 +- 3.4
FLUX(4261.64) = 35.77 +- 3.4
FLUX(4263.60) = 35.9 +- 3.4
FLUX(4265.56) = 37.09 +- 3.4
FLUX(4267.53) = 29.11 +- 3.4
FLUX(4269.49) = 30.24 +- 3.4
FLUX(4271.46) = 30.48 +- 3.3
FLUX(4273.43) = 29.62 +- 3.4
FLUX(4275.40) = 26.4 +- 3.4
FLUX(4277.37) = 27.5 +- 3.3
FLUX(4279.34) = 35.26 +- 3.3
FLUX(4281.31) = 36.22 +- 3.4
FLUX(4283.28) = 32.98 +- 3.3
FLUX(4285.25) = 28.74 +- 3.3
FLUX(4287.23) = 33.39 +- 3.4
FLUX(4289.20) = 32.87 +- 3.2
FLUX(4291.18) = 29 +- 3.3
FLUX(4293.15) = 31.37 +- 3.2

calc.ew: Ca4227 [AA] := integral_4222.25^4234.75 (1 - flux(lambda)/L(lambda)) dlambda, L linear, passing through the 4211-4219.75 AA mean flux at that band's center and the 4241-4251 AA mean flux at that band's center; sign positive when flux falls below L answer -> 1.2 AA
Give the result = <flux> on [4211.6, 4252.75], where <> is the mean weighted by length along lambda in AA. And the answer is 32.2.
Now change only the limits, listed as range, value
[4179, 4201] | 31.7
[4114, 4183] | 30.4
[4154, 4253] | 31.6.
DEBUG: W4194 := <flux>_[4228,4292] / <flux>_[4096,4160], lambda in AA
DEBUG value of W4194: 1.1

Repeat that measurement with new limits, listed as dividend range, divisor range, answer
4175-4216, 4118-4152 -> 1.03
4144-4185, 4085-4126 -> 0.95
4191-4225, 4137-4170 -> 1.10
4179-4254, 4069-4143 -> 1.05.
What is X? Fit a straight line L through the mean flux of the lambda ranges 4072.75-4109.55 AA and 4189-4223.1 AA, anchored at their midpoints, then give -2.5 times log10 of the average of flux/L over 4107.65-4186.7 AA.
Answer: 0.08 mag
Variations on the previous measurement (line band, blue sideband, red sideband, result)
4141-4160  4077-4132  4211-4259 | 0.06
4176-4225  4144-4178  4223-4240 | -0.06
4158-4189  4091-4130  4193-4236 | 0.07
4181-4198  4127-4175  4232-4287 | -0.02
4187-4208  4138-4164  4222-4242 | -0.08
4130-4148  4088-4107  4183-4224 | 0.05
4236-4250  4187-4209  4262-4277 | -0.06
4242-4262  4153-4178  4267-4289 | -0.12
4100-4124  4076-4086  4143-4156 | 0.06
